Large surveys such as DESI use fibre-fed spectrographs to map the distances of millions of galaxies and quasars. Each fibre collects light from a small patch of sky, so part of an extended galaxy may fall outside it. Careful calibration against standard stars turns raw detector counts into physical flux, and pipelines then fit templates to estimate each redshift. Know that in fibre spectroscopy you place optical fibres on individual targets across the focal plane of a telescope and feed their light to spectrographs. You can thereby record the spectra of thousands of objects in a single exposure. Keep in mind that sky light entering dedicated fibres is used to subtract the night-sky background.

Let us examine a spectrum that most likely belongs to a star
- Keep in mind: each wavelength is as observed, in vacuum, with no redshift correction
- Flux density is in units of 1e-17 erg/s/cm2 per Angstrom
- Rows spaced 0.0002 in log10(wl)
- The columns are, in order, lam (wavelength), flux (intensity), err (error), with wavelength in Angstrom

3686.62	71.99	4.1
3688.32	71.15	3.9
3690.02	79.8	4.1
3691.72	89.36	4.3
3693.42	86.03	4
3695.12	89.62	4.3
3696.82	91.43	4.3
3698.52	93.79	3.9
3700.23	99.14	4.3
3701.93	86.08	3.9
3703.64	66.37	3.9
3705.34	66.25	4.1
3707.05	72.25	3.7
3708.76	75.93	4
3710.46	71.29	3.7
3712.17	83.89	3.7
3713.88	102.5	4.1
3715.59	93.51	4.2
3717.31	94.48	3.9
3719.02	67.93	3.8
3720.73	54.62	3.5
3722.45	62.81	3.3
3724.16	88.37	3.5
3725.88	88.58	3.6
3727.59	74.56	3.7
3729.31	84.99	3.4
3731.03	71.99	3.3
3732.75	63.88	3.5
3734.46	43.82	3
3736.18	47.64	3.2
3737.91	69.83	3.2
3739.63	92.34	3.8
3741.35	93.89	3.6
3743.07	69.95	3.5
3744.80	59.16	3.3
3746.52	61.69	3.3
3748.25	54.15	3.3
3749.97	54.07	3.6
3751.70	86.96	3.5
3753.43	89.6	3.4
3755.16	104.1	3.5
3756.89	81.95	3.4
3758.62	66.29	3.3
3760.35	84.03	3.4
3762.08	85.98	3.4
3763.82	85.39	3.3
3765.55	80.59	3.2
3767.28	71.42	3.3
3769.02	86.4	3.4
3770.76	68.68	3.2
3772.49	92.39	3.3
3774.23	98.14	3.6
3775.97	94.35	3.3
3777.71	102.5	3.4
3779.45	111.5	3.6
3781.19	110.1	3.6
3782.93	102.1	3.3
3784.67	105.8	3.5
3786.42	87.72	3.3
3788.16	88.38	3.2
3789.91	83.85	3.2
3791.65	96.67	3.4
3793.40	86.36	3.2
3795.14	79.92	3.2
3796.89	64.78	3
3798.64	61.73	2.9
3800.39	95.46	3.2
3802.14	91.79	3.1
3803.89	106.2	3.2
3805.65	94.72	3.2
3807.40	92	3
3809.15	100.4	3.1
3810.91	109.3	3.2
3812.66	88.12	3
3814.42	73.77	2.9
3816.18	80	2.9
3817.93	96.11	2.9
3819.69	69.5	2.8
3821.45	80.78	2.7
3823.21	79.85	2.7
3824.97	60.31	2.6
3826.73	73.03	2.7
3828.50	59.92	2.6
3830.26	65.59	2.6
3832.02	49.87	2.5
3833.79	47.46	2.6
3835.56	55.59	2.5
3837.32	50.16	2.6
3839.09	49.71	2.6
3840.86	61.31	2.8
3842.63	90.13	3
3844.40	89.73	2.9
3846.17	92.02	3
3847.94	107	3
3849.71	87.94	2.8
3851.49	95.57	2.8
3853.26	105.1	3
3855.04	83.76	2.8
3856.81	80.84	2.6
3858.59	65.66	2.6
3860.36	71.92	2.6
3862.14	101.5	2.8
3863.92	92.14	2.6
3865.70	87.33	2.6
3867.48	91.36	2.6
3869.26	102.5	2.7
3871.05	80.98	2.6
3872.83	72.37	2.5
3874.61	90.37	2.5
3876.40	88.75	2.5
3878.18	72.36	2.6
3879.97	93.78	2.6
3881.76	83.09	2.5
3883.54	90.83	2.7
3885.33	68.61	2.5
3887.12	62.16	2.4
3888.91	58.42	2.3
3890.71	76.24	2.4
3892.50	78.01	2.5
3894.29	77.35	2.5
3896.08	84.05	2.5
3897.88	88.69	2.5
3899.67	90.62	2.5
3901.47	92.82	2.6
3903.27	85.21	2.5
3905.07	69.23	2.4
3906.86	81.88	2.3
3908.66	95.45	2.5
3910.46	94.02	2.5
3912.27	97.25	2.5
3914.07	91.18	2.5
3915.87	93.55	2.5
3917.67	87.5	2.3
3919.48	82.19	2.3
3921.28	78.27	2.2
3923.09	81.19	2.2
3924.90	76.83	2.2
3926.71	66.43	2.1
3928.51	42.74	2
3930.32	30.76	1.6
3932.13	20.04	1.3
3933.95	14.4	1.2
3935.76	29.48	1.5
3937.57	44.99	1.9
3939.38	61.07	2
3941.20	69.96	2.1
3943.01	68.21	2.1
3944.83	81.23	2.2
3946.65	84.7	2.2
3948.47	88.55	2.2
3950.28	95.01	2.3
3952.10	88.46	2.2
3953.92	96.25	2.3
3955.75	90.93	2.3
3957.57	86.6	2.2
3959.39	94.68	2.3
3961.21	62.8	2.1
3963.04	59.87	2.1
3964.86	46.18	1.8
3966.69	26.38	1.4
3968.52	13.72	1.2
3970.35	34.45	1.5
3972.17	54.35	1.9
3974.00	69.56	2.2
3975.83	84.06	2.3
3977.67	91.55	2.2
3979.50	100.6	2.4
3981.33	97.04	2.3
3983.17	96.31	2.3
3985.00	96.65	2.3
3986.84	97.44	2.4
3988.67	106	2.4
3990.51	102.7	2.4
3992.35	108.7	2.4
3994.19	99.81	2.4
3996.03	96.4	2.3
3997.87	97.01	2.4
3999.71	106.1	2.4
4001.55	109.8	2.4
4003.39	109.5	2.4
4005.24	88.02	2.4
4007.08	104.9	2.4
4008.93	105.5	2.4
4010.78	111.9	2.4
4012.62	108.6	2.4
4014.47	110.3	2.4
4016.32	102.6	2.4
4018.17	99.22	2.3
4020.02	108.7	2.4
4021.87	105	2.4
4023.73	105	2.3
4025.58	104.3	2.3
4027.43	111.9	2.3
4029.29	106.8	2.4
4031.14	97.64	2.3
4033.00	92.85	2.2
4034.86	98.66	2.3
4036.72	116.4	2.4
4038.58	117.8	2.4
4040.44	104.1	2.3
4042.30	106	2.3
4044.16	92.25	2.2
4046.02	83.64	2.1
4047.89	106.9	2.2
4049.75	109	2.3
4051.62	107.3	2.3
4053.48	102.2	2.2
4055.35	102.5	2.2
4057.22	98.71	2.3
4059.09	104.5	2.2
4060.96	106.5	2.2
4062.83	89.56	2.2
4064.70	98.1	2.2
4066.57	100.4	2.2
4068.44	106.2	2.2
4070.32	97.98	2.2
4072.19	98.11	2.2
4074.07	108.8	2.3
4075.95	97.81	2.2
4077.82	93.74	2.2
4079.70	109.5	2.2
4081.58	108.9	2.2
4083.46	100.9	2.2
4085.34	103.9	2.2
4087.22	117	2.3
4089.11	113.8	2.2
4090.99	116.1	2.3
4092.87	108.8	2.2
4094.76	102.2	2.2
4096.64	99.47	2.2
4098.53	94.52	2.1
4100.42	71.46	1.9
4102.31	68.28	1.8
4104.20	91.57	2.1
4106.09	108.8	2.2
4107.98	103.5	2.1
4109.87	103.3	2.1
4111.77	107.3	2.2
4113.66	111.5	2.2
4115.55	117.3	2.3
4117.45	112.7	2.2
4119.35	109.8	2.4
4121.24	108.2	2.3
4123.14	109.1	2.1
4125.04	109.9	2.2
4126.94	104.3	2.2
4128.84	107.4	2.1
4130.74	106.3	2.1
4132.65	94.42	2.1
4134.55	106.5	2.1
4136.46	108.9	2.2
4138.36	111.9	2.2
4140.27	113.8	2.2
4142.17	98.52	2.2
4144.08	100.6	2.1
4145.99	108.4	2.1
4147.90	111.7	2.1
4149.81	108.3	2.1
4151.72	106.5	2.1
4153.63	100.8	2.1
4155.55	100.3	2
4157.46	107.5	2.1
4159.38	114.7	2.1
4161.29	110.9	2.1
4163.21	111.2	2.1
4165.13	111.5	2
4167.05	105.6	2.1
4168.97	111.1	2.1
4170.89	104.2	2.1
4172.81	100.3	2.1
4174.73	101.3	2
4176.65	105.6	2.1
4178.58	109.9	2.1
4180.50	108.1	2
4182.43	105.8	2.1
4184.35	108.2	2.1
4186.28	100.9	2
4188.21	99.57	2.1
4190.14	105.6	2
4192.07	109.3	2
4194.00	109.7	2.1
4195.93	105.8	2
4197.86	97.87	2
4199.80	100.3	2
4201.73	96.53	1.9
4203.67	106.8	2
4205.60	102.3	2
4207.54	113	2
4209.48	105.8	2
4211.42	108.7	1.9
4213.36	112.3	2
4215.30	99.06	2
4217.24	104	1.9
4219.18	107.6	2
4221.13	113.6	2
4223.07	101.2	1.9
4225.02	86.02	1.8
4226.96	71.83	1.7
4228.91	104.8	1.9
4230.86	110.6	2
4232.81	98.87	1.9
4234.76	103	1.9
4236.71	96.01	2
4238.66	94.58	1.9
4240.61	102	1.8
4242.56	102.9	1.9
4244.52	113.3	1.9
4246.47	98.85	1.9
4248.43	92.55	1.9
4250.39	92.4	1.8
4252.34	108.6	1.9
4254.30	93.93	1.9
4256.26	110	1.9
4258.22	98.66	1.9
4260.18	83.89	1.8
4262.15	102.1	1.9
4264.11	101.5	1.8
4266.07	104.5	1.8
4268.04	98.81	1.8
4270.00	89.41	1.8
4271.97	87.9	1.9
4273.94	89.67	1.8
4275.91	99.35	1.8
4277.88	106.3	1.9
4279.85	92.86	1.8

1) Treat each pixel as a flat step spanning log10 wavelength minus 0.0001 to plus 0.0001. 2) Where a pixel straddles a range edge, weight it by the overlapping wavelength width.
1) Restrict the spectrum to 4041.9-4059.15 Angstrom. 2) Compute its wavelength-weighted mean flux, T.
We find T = 101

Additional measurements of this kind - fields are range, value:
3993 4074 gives 103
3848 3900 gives 83.8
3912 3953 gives 68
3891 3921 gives 86.5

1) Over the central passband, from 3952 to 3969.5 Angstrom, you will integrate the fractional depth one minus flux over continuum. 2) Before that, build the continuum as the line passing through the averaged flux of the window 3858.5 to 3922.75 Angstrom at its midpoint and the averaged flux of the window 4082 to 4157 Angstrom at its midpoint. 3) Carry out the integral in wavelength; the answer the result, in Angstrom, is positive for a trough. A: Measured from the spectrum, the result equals 4.80 Angstrom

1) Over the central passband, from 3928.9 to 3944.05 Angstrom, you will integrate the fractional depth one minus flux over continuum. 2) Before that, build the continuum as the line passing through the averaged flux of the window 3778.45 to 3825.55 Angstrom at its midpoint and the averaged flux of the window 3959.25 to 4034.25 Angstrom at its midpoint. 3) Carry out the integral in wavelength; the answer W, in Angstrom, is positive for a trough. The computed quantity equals 8.0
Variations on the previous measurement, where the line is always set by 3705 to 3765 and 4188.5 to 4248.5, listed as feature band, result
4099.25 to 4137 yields -2.31 Angstrom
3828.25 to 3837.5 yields 3.01 Angstrom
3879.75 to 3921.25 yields 0.81 Angstrom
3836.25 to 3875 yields -0.64 Angstrom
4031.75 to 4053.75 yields -2.43 Angstrom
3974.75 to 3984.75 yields -0.49 Angstrom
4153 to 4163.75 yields -0.91 Angstrom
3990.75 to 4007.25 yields -2.15 Angstrom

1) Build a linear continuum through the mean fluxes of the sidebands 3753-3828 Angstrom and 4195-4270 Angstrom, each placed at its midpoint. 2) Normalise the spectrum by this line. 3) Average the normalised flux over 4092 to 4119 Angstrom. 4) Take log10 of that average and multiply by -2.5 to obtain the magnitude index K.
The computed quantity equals -0.03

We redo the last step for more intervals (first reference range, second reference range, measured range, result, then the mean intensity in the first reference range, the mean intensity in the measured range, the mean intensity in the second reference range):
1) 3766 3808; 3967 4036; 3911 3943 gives 0.42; 90.4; 63.3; 95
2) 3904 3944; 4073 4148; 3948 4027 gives -0.12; 67.2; 90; 104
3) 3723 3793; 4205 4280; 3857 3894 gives 0.07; 82.1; 81.3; 100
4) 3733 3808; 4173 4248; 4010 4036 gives -0.11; 83.2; 105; 103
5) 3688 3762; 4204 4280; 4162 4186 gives -0.10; 77.6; 107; 100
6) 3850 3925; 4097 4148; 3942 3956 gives 0.04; 84.4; 86.3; 104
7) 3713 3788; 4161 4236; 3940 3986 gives 0.22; 81.3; 75.1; 104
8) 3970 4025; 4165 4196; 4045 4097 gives -0.03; 97.7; 103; 106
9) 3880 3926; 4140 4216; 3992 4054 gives -0.12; 82.7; 104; 106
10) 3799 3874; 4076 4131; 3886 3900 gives 0.13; 81.5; 76.3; 104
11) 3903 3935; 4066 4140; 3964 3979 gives 0.44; 71.1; 53.9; 104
